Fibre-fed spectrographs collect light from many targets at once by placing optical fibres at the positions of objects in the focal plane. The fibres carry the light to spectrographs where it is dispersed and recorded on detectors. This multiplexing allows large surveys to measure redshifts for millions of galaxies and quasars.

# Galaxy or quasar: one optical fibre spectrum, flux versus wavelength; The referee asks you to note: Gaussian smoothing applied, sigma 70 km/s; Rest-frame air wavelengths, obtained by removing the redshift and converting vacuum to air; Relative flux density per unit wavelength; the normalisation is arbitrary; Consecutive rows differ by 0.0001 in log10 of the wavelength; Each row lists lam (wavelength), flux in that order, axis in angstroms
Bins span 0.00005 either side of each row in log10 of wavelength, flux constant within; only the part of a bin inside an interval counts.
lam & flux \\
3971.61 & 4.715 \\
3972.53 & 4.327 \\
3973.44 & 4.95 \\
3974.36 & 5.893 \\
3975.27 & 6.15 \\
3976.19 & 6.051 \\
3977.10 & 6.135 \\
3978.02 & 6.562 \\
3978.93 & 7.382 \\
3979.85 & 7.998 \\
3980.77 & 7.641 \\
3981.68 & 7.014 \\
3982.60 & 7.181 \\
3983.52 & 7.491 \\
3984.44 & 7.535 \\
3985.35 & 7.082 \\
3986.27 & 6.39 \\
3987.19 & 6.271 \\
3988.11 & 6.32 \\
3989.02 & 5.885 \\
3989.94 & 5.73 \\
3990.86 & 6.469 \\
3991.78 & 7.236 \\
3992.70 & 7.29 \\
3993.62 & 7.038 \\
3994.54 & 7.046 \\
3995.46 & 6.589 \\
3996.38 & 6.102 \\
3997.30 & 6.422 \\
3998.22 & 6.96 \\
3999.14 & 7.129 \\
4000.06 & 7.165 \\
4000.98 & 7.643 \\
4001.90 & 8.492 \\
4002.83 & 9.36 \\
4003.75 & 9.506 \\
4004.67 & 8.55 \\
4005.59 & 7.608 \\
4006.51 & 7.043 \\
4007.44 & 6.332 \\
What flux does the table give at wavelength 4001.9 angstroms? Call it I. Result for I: 8.492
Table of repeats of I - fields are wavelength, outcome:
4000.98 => 7.643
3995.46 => 6.589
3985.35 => 7.082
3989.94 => 5.73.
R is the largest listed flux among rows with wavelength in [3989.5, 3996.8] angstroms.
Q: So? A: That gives 7.29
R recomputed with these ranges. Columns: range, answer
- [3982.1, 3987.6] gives 7.535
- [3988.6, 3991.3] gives 6.469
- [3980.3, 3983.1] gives 7.641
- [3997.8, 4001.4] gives 7.643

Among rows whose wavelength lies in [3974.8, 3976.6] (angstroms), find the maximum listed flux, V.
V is 6.15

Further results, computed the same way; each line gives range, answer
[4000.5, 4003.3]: 9.36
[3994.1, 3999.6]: 7.129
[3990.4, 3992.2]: 7.236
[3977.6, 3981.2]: 7.998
